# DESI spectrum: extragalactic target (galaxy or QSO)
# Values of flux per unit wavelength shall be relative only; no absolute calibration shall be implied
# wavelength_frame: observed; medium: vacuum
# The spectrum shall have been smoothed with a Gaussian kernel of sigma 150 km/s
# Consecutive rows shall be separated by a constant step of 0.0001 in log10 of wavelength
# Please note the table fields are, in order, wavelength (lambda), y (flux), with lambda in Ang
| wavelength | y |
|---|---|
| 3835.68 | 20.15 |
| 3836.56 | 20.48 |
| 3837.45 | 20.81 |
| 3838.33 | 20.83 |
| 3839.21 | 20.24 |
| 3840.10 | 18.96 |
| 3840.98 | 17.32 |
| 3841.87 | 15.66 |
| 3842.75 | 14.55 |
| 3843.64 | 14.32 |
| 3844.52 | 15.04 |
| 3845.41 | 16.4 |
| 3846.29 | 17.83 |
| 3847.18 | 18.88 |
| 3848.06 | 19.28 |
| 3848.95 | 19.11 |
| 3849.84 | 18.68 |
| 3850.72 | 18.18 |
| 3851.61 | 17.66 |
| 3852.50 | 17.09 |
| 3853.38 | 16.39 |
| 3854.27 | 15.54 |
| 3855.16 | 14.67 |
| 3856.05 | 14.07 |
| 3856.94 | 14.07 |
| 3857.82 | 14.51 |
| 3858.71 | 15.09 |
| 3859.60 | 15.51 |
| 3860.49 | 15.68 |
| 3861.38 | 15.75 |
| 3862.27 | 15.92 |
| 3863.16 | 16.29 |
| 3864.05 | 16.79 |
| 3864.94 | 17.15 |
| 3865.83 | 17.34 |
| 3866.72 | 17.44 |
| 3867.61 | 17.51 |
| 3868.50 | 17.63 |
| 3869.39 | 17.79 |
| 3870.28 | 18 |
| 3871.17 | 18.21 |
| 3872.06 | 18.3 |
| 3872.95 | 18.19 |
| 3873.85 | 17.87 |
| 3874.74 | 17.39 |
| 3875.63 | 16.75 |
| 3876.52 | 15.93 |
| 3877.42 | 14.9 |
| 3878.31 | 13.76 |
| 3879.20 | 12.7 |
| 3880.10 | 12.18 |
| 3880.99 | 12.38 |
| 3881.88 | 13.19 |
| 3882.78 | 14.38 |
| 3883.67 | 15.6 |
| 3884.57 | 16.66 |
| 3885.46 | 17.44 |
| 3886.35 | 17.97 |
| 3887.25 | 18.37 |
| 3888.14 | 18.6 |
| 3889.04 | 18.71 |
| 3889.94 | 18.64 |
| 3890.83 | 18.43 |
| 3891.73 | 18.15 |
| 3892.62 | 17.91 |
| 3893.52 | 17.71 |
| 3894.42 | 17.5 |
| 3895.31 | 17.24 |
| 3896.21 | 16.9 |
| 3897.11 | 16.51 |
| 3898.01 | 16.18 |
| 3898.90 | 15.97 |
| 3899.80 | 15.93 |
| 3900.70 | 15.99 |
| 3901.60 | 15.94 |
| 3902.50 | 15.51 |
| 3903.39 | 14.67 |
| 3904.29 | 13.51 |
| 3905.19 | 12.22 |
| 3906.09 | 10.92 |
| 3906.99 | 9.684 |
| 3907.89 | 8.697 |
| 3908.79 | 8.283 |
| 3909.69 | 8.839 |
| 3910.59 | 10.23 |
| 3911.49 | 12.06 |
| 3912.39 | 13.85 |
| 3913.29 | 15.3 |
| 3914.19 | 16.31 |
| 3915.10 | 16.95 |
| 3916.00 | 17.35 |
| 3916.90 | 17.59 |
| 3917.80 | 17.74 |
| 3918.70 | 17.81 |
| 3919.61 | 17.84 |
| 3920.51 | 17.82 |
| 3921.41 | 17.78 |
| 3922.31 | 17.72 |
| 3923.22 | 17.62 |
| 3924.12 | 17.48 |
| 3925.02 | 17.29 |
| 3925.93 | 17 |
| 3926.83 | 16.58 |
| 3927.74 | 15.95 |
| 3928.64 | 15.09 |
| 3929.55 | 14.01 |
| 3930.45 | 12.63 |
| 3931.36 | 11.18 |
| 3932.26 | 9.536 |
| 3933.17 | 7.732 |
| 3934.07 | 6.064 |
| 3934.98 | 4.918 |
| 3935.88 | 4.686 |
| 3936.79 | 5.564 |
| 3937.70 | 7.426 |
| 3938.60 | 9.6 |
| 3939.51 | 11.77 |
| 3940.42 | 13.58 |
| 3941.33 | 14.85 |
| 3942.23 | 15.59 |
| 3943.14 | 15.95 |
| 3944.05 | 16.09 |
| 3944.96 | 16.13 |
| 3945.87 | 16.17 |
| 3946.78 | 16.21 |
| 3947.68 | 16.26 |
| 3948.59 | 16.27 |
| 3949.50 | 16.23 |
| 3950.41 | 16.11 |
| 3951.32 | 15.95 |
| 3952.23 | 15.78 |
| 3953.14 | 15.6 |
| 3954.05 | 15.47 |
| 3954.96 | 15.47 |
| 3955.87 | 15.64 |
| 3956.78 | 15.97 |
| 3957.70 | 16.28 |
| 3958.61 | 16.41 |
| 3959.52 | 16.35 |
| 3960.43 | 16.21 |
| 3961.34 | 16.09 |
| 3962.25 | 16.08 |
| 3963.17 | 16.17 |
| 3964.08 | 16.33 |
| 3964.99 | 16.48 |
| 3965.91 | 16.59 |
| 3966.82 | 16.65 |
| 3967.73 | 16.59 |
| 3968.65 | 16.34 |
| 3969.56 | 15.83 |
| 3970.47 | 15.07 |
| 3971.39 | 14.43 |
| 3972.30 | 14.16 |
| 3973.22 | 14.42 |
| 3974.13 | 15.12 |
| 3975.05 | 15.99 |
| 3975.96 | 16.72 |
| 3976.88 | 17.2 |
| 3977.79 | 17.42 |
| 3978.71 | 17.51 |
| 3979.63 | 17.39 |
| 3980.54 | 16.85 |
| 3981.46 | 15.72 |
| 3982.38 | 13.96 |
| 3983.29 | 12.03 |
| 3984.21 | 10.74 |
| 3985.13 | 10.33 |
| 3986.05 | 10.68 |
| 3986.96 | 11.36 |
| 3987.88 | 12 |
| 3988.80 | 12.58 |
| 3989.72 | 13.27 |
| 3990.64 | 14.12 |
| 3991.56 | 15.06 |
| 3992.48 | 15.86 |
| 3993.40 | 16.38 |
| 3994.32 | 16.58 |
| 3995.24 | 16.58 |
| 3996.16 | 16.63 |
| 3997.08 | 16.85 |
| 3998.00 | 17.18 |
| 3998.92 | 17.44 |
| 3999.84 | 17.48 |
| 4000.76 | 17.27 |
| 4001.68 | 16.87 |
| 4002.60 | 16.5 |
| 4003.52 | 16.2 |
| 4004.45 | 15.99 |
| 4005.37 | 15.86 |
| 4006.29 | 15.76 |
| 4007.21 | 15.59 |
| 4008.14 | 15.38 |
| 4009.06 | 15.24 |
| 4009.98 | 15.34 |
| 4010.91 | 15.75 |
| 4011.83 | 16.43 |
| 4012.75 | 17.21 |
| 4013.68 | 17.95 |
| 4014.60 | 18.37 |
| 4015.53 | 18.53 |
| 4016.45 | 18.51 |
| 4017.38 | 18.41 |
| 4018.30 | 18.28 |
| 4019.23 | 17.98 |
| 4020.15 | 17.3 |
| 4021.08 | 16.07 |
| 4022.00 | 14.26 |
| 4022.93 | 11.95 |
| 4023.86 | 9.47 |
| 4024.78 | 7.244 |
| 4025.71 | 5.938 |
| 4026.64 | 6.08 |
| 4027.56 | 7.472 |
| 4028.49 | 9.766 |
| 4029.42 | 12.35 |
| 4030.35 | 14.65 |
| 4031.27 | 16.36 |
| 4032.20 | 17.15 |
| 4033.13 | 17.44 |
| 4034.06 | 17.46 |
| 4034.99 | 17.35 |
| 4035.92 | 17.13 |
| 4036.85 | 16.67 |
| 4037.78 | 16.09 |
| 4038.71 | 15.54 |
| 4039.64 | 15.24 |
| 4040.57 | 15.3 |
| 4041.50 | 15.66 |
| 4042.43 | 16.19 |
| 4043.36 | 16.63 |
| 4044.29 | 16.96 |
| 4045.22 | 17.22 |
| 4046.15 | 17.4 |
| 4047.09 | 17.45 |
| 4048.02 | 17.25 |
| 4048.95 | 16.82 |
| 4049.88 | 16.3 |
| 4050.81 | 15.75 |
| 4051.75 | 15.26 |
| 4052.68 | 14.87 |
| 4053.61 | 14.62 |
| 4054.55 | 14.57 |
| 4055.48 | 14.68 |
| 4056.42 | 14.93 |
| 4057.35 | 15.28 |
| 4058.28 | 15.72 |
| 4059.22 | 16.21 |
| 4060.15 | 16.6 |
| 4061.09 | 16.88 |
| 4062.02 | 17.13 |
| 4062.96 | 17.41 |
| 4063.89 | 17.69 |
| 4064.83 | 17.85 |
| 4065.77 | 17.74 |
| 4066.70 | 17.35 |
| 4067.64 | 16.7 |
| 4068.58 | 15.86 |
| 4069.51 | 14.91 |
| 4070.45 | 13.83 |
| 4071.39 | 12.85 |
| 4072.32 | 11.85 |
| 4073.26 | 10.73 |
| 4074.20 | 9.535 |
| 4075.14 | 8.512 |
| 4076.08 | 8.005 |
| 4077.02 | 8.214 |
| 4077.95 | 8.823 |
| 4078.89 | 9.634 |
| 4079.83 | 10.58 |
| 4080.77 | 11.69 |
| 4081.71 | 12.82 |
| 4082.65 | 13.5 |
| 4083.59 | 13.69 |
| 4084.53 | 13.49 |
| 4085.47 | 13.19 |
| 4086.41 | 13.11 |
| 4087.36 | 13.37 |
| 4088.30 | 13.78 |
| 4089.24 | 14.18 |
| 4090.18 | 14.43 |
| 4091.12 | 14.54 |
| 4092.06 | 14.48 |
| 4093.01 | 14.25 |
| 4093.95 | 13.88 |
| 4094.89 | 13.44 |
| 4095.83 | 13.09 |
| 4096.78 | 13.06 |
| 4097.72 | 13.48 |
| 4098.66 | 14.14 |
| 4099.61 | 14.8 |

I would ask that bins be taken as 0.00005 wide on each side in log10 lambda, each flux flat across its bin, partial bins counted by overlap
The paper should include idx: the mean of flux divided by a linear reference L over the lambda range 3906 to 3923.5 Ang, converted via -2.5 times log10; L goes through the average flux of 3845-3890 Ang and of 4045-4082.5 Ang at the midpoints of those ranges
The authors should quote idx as 0.10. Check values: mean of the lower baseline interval 16.5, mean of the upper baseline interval 14.4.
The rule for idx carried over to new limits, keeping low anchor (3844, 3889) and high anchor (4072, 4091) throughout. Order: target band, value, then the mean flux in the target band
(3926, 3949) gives 0.19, 12.5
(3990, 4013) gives -0.20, 16.2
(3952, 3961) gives -0.10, 15.9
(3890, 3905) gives -0.05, 16.5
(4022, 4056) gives -0.16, 14.6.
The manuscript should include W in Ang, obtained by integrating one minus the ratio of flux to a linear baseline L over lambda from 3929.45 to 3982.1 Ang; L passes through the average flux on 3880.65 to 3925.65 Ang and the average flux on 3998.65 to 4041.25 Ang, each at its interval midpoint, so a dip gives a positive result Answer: 3.3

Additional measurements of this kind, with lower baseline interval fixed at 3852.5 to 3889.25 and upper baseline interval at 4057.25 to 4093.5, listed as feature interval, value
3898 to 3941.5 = 6.08 Ang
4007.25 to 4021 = -2.52 Ang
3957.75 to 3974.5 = -0.93 Ang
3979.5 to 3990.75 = 1.37 Ang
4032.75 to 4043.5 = -1.67 Ang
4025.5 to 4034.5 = 1.02 Ang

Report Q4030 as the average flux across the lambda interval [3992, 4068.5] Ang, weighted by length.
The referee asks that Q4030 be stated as 15.8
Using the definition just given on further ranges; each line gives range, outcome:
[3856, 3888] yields 16.1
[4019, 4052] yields 14.7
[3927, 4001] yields 14.5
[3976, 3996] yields 14.5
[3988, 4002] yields 15.9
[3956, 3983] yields 16.1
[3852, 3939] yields 15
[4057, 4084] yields 13.7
